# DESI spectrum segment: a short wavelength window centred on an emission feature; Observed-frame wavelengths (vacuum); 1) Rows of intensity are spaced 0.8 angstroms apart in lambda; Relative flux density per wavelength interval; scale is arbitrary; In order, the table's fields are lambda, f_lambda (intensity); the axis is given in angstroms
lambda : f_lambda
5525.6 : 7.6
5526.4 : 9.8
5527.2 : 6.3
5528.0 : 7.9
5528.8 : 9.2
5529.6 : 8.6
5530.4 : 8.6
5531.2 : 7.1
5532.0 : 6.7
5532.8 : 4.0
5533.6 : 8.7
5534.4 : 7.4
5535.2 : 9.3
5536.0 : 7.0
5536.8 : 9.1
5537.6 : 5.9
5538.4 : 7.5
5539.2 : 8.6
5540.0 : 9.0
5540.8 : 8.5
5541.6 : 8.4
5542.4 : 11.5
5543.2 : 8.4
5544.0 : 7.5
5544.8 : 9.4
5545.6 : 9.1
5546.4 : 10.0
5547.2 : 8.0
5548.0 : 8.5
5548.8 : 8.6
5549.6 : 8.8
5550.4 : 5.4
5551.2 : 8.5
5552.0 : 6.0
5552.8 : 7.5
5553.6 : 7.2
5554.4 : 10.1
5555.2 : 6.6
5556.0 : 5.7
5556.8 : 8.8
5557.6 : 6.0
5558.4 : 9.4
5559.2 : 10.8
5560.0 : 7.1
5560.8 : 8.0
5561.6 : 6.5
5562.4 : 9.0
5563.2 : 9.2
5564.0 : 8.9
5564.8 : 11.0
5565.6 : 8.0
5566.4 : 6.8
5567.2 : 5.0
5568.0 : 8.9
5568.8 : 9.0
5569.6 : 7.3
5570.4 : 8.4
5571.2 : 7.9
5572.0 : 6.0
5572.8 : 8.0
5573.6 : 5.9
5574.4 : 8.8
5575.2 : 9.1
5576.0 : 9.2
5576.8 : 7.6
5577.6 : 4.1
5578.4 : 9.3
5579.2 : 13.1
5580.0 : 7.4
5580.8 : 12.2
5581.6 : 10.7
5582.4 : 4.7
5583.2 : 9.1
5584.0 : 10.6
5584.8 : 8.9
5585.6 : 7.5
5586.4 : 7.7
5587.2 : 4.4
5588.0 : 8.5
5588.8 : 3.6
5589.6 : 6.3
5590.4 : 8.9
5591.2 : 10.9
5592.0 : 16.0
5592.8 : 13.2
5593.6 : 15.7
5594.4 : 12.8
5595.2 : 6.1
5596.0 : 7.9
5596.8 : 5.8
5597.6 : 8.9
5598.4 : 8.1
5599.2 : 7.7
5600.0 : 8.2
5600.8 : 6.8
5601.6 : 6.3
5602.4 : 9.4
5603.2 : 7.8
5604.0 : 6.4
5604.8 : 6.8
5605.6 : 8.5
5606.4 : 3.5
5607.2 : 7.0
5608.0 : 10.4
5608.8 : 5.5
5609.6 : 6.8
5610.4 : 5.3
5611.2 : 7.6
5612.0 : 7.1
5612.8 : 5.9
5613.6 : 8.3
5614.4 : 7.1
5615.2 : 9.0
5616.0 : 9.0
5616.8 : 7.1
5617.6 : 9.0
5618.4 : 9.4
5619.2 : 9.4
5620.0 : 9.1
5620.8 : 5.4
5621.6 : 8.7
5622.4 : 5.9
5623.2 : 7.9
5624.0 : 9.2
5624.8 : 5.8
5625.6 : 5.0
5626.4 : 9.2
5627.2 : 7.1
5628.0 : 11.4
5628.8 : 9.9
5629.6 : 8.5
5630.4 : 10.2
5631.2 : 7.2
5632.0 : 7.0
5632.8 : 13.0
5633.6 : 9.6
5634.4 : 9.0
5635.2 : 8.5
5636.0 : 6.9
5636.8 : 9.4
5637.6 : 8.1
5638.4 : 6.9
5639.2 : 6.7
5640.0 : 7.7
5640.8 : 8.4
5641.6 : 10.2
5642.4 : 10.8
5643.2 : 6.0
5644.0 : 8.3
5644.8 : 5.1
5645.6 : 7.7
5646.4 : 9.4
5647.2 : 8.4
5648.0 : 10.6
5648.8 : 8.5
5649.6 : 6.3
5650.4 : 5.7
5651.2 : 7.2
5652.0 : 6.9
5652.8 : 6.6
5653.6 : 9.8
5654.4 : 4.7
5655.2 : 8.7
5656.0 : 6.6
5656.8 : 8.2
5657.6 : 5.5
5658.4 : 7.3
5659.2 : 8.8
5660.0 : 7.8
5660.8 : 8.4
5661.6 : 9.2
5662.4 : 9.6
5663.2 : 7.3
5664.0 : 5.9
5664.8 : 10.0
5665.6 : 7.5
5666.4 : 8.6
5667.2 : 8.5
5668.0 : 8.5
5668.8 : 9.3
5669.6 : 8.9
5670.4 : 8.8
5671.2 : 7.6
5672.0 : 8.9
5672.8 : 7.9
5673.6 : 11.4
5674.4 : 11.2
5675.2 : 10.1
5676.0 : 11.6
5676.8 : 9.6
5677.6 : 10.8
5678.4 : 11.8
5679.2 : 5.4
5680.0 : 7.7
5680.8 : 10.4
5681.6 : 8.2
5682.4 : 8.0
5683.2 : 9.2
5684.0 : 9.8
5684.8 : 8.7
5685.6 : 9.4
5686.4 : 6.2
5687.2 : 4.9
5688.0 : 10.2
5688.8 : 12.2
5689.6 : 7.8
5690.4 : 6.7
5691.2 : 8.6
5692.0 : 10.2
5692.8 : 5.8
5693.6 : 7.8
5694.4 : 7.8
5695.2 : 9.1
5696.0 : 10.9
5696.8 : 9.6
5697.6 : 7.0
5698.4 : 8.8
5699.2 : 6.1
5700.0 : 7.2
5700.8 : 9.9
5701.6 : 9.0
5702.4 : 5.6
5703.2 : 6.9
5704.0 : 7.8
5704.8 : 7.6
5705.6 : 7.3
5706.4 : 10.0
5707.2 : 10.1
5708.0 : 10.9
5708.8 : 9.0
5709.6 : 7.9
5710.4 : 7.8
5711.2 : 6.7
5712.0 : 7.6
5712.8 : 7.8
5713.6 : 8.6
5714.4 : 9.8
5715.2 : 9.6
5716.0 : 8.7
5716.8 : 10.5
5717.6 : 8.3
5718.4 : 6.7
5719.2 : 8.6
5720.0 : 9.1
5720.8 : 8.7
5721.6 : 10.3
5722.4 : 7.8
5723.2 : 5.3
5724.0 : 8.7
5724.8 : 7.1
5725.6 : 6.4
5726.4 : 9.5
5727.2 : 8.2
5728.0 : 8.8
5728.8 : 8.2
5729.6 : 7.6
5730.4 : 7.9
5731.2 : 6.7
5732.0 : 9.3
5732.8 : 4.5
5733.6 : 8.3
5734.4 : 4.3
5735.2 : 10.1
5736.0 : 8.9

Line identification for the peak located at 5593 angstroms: H-beta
